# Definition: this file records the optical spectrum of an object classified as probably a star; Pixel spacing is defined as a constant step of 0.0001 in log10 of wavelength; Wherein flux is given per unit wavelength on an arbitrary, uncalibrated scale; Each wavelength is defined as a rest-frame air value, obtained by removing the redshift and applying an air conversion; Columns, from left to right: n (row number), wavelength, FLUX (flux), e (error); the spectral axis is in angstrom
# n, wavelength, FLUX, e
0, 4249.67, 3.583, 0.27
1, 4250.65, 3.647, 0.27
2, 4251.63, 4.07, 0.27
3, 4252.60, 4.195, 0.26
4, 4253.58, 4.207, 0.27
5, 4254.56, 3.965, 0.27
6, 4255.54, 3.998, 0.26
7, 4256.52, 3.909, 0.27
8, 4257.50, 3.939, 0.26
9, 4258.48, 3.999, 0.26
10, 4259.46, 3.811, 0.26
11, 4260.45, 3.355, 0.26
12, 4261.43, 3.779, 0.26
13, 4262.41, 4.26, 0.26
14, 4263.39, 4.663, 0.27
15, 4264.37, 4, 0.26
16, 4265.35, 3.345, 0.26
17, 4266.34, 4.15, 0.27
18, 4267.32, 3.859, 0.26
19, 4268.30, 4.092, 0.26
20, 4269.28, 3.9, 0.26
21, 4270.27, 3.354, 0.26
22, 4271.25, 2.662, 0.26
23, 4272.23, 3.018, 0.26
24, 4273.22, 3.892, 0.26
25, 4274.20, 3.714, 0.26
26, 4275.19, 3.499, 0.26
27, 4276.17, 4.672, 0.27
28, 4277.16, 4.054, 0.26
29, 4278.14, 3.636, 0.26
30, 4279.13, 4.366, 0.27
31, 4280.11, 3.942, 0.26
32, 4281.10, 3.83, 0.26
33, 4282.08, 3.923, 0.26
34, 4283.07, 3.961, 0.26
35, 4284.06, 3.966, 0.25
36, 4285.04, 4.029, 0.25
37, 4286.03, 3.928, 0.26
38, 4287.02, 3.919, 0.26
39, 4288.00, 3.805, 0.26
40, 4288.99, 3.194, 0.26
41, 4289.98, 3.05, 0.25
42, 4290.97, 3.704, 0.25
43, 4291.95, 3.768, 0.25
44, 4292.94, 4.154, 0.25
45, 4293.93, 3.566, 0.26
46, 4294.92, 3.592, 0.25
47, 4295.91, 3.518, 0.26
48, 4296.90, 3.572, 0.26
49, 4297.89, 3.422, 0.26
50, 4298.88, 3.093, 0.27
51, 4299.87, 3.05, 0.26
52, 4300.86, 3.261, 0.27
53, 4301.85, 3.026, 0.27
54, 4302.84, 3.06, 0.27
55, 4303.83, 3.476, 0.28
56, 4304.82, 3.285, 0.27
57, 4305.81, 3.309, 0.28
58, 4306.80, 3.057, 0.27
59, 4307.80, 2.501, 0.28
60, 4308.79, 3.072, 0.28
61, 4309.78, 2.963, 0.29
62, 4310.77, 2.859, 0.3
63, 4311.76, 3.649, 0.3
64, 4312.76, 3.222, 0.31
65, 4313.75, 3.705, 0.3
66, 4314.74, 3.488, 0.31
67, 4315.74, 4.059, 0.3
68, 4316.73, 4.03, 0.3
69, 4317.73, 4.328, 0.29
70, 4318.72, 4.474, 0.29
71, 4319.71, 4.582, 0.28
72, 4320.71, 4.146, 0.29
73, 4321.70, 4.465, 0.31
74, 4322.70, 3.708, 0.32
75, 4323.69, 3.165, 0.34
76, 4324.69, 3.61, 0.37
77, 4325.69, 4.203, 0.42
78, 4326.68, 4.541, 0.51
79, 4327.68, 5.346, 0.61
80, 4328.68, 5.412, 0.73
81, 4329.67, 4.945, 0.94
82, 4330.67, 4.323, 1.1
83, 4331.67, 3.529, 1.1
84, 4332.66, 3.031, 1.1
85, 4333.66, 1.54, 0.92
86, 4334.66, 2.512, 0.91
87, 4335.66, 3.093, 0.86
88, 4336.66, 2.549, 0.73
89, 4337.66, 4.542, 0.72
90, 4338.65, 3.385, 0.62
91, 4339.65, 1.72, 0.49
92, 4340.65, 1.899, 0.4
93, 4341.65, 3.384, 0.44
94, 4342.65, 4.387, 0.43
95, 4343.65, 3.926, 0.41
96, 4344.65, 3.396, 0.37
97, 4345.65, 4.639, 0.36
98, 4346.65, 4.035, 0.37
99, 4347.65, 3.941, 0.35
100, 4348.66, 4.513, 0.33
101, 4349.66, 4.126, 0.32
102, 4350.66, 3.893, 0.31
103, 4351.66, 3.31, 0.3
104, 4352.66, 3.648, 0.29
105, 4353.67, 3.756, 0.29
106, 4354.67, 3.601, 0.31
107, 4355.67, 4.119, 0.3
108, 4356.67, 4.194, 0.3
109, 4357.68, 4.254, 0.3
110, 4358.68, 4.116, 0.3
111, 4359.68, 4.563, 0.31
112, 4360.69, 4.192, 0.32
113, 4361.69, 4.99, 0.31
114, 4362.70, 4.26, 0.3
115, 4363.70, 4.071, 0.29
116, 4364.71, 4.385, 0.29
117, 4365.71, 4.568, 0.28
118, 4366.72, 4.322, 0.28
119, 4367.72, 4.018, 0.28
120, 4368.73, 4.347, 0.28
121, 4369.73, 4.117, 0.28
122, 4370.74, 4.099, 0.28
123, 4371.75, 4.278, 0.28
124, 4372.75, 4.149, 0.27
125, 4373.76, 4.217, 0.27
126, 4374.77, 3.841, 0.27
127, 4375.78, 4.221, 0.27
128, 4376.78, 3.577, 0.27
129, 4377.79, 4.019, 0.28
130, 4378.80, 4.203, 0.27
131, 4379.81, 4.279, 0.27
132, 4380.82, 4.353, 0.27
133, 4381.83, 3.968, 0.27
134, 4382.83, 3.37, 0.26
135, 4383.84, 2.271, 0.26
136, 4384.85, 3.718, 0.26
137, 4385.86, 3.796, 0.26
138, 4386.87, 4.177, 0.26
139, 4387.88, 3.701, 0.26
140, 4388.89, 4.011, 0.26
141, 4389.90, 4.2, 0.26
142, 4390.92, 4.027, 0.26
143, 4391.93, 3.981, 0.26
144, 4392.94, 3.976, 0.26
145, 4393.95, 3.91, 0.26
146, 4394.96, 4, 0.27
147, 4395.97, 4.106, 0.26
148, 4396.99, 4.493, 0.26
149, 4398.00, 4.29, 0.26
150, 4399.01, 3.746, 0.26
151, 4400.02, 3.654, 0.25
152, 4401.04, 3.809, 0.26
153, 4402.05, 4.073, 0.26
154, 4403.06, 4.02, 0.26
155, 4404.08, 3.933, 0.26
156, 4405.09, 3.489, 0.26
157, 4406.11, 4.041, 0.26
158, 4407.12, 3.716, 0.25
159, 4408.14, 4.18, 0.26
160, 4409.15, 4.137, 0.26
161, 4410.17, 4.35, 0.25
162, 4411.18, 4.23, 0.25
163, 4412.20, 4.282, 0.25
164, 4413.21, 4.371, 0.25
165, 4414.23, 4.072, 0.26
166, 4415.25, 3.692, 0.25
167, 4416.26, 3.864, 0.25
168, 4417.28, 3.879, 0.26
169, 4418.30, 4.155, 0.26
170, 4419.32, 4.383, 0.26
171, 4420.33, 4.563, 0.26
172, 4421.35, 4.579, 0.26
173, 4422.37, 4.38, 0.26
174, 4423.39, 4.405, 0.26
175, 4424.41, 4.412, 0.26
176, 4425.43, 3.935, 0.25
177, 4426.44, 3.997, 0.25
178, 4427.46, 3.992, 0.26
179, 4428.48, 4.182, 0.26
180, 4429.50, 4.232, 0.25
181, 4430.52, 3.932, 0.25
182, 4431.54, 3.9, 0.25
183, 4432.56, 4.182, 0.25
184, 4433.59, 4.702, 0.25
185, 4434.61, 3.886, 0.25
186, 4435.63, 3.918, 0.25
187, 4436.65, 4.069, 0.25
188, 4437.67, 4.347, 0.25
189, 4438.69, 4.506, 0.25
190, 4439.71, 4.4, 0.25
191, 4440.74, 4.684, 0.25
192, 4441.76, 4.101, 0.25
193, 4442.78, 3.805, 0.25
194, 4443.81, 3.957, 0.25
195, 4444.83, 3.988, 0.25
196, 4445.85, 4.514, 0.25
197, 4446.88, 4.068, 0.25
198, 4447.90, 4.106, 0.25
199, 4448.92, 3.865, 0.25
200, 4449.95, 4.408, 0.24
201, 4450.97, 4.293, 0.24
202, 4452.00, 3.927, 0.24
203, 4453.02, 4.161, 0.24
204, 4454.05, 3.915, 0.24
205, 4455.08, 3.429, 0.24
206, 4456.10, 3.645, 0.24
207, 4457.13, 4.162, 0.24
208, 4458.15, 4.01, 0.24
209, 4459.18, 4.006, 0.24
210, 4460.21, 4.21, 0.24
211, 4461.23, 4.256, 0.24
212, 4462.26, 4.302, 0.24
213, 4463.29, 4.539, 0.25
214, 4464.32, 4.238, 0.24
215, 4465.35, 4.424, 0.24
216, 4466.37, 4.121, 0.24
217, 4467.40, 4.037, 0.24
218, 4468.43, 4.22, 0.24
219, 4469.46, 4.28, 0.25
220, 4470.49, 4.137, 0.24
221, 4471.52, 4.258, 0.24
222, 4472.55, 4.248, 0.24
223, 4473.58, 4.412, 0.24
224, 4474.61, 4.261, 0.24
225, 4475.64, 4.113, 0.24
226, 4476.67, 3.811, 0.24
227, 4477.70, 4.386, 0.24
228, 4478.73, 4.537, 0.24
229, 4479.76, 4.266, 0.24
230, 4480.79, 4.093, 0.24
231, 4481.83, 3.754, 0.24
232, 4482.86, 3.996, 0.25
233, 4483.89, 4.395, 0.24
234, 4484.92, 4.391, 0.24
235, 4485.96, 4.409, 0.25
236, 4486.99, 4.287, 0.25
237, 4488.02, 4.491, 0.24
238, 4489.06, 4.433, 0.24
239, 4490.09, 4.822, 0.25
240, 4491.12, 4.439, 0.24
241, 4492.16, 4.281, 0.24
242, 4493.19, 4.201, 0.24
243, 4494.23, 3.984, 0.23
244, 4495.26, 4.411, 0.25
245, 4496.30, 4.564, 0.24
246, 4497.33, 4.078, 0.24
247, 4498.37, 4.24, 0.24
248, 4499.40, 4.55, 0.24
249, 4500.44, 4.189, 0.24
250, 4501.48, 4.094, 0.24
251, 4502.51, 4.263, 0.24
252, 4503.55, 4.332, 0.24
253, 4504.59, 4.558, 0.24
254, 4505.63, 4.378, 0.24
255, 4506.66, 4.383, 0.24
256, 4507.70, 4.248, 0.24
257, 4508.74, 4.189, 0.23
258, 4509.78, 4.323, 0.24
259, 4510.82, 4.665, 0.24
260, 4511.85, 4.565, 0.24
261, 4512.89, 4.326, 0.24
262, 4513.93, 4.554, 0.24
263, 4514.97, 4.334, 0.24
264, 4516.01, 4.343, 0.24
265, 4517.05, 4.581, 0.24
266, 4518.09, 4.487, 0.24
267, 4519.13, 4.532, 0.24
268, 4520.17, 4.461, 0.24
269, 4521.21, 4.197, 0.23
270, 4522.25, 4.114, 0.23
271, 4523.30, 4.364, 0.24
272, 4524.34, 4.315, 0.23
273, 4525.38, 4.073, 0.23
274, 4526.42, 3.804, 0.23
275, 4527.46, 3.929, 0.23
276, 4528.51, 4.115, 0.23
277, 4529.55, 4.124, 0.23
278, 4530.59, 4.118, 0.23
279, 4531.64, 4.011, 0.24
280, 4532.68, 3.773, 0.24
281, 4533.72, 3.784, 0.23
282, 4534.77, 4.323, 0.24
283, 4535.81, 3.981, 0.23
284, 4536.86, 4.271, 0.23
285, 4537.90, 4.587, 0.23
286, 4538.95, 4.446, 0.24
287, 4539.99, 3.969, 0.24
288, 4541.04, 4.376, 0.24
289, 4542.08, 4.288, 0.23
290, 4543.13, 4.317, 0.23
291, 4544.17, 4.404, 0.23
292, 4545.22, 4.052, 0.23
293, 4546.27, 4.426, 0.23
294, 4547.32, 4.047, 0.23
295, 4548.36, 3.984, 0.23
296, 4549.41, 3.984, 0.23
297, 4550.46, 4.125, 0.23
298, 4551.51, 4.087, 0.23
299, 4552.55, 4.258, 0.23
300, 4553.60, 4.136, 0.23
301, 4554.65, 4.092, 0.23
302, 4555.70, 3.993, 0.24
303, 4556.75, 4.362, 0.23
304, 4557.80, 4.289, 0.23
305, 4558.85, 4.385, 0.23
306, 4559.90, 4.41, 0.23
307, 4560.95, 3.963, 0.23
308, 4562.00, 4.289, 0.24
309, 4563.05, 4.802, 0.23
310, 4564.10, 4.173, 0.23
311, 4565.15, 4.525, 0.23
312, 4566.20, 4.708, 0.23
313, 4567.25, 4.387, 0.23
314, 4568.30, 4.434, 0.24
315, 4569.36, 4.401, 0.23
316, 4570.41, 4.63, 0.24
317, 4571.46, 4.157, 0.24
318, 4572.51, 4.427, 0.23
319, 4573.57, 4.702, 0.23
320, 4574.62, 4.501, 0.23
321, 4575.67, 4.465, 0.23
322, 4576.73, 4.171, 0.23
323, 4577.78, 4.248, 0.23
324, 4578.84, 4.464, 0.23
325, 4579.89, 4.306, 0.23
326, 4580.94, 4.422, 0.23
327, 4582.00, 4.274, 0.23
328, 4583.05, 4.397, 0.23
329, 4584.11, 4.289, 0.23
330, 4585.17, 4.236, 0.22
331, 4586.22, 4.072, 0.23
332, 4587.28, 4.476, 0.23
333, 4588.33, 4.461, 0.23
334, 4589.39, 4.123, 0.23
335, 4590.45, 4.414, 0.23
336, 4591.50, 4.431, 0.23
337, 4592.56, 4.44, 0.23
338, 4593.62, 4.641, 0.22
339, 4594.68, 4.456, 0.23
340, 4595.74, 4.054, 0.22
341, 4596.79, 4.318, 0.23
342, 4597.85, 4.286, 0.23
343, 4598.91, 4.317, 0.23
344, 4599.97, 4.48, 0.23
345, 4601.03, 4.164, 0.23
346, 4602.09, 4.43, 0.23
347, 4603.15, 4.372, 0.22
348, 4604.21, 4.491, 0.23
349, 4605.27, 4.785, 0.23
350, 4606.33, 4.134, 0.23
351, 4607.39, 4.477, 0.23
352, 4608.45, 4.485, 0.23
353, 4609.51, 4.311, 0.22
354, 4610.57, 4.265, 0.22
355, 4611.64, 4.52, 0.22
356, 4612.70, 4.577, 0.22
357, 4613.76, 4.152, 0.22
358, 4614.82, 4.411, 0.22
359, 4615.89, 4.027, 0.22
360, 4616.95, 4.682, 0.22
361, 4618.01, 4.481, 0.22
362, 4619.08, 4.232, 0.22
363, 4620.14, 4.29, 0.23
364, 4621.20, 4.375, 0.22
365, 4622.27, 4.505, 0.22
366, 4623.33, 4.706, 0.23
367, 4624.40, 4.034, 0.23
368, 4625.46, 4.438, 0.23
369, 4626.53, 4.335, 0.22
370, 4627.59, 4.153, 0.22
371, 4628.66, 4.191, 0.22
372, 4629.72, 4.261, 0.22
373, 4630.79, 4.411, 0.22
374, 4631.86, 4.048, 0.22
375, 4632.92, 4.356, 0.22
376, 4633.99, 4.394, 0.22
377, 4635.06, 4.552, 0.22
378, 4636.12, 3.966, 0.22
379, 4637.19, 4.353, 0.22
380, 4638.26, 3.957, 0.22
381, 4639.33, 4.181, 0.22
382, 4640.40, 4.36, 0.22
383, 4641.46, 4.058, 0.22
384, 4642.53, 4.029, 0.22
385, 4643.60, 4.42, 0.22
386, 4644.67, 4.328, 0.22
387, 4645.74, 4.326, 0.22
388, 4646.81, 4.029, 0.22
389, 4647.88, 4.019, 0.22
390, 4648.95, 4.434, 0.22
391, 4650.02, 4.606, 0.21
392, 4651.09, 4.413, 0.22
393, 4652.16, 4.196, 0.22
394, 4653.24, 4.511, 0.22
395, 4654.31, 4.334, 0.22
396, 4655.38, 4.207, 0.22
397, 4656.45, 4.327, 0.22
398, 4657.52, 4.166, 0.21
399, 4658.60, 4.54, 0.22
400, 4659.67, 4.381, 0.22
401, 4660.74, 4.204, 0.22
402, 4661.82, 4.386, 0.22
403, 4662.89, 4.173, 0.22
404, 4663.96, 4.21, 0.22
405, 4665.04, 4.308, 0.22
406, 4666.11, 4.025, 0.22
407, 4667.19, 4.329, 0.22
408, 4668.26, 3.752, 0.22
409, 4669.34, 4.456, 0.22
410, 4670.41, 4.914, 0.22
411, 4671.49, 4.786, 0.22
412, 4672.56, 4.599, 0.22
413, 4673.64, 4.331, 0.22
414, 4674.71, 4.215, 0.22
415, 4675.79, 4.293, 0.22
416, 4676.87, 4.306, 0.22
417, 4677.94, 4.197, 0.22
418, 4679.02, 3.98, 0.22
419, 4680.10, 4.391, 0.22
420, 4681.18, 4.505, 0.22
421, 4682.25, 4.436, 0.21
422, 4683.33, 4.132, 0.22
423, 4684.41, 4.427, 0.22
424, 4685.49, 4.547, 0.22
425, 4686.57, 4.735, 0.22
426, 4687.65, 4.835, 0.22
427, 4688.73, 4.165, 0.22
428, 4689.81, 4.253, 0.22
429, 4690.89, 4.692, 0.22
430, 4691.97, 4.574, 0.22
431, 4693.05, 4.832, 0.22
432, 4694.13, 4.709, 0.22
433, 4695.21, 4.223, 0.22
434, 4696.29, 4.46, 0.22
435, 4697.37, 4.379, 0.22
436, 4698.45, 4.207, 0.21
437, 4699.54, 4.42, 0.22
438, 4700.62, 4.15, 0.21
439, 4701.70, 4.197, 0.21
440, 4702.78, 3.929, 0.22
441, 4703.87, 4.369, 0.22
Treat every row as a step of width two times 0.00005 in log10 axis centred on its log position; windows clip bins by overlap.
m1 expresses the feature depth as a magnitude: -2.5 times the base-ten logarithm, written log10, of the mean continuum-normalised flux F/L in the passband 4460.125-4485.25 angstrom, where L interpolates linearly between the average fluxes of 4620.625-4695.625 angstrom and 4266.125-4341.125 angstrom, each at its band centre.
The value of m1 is -0.071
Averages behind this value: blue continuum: 3.62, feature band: 4.23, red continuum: 4.34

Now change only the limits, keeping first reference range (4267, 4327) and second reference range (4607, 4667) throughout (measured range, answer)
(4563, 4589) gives -0.053 mag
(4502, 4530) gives -0.063 mag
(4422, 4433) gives -0.064 mag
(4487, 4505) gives -0.081 mag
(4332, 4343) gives 0.272 mag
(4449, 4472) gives -0.044 mag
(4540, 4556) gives -0.009 mag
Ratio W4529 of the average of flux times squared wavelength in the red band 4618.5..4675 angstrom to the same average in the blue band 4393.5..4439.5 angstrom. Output 1.2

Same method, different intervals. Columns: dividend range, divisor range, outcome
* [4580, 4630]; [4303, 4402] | 1.27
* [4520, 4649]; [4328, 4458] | 1.17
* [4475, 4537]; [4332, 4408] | 1.18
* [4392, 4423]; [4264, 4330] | 1.15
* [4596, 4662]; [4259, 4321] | 1.38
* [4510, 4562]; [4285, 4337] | 1.30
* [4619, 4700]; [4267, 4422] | 1.30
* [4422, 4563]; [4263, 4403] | 1.19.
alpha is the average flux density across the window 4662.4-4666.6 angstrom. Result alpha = 4.18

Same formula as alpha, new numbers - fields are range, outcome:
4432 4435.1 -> 4.24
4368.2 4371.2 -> 4.19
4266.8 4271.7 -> 3.59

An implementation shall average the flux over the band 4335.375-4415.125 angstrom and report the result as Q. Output 3.95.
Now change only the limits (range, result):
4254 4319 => 3.66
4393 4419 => 4.02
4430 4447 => 4.17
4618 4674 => 4.31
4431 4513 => 4.23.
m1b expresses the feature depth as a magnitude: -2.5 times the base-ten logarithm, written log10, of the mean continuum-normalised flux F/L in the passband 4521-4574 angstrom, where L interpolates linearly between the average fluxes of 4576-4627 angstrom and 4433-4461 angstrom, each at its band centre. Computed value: 0.011 mag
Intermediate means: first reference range 4.12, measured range 4.23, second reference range 4.36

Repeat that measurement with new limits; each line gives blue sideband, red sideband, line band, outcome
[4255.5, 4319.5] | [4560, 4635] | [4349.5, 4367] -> -0.08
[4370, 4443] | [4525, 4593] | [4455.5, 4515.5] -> -0.03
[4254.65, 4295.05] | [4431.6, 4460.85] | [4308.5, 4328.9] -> -0.01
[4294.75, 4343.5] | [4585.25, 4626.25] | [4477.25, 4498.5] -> -0.07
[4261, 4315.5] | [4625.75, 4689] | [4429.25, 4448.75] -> -0.07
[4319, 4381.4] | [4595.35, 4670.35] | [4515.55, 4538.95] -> -0.01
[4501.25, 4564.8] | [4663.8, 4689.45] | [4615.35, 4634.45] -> 0.00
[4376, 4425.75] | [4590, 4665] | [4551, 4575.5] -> -0.03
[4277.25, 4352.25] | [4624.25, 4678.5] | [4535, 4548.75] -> -0.04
